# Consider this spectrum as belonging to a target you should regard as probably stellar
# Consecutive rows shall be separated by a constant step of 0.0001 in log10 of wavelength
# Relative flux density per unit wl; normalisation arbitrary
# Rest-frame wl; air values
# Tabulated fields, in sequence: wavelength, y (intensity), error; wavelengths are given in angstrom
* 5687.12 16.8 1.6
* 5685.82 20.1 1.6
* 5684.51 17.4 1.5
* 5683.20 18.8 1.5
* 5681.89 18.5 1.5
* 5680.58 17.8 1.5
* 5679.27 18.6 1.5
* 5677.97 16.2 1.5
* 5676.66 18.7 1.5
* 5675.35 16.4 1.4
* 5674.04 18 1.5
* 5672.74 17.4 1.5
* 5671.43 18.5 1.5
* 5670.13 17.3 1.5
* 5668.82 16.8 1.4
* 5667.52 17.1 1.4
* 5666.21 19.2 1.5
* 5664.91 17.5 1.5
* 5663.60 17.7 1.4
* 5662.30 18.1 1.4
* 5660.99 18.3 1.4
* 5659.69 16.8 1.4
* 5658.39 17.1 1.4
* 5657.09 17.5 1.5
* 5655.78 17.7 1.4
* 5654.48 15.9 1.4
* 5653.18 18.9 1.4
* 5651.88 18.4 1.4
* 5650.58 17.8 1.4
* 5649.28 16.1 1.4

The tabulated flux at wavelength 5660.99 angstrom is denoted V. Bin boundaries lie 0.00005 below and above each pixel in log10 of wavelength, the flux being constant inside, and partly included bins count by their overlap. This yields 18.3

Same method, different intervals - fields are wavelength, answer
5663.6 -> 17.7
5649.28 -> 16.1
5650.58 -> 17.8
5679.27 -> 18.6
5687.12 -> 16.8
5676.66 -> 18.7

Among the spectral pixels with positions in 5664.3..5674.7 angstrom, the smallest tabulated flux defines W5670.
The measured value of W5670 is 16.8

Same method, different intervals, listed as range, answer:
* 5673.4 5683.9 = 16.2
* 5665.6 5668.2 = 17.1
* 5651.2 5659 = 15.9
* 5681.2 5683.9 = 18.5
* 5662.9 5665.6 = 17.5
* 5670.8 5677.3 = 16.4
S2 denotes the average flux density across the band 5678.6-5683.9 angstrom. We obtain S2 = 18.4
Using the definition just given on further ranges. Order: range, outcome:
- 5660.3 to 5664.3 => 18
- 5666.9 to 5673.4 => 17.4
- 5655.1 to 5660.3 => 17.3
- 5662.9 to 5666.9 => 18.1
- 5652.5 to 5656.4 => 17.5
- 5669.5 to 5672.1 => 17.9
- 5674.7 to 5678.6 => 17.1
